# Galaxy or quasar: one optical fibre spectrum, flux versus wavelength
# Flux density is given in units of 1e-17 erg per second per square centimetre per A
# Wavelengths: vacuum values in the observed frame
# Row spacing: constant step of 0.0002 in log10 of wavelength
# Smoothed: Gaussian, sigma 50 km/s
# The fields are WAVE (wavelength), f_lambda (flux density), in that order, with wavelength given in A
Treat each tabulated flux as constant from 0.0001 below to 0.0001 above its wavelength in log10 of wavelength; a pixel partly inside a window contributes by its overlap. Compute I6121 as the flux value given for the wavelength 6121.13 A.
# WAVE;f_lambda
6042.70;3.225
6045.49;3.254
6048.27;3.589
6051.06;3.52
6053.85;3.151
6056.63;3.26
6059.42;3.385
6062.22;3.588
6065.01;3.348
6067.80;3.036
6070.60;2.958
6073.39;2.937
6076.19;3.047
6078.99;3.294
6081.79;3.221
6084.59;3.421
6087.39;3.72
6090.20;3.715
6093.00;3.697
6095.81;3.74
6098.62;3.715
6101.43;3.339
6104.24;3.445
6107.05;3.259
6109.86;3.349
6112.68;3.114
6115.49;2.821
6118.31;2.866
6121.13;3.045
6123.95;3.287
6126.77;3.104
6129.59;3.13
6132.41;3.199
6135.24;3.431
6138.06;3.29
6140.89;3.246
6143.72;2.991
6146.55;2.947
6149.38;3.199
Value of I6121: 3.045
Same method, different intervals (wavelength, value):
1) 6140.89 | 3.246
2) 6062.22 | 3.588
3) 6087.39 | 3.72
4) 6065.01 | 3.348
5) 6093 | 3.697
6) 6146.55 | 2.947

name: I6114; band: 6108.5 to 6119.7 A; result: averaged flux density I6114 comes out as 3.04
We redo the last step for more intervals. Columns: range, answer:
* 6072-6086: 3.18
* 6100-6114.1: 3.3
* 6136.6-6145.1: 3.18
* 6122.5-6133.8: 3.18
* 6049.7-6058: 3.31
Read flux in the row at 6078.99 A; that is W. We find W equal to 3.294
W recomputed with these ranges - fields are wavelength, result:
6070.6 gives 2.958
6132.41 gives 3.199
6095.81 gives 3.74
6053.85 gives 3.151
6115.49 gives 2.821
